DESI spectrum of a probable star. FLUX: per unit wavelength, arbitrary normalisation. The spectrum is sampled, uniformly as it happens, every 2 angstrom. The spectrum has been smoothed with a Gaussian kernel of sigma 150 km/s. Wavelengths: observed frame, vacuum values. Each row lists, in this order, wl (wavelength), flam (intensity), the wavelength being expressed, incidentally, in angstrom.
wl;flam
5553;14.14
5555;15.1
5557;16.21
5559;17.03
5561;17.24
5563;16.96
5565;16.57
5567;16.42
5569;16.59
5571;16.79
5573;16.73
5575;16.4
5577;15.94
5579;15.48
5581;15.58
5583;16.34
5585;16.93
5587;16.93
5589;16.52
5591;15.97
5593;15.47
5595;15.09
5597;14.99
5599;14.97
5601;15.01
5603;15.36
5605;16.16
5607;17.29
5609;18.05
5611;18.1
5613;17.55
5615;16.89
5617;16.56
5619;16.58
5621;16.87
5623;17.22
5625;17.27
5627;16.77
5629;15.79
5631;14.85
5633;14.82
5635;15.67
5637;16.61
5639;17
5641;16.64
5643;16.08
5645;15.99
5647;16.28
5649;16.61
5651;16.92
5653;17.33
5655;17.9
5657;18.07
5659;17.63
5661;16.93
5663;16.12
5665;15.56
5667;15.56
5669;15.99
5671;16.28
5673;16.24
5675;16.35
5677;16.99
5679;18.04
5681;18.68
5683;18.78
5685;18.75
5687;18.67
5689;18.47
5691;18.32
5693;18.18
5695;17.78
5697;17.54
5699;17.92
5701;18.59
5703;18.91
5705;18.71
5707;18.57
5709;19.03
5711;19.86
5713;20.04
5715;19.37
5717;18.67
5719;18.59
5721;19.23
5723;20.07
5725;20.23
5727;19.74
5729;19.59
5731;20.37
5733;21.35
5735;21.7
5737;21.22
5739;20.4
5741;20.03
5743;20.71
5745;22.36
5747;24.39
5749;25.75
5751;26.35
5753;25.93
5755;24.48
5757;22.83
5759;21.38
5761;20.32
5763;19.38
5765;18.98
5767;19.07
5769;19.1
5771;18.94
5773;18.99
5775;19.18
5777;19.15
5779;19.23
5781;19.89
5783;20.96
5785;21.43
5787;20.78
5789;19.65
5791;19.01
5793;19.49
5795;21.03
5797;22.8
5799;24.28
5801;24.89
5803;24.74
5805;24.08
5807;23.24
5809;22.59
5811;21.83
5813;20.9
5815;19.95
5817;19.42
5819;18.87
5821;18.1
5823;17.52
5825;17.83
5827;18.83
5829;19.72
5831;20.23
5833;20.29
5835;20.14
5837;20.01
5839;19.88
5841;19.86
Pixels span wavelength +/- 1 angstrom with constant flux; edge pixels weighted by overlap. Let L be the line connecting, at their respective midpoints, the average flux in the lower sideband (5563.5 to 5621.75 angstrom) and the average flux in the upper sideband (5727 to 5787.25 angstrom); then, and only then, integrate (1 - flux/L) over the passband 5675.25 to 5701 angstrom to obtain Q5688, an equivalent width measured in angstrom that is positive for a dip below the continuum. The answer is 1.3 angstrom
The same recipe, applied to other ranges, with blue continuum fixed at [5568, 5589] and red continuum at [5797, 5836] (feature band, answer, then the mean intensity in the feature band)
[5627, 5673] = 3.5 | 16.4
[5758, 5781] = 0.7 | 19.4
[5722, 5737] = -0.9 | 20.5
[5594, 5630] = 1.2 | 16.5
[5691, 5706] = 0.4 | 18.2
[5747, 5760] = -3.1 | 24.4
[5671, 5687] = 0.6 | 17.7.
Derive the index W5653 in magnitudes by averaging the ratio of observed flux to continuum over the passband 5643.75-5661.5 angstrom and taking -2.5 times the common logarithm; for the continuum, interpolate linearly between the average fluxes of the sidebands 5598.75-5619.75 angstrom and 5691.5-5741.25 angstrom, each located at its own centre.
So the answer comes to 0.04 mag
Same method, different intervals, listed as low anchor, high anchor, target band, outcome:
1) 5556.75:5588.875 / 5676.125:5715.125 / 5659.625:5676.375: 0.12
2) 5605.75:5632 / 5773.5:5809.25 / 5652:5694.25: 0.06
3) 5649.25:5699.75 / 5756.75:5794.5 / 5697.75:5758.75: -0.12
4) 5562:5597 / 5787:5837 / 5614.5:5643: 0.05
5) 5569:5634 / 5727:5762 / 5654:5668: 0.12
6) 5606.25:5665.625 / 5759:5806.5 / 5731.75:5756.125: -0.16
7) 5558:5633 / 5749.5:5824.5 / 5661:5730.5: 0.04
